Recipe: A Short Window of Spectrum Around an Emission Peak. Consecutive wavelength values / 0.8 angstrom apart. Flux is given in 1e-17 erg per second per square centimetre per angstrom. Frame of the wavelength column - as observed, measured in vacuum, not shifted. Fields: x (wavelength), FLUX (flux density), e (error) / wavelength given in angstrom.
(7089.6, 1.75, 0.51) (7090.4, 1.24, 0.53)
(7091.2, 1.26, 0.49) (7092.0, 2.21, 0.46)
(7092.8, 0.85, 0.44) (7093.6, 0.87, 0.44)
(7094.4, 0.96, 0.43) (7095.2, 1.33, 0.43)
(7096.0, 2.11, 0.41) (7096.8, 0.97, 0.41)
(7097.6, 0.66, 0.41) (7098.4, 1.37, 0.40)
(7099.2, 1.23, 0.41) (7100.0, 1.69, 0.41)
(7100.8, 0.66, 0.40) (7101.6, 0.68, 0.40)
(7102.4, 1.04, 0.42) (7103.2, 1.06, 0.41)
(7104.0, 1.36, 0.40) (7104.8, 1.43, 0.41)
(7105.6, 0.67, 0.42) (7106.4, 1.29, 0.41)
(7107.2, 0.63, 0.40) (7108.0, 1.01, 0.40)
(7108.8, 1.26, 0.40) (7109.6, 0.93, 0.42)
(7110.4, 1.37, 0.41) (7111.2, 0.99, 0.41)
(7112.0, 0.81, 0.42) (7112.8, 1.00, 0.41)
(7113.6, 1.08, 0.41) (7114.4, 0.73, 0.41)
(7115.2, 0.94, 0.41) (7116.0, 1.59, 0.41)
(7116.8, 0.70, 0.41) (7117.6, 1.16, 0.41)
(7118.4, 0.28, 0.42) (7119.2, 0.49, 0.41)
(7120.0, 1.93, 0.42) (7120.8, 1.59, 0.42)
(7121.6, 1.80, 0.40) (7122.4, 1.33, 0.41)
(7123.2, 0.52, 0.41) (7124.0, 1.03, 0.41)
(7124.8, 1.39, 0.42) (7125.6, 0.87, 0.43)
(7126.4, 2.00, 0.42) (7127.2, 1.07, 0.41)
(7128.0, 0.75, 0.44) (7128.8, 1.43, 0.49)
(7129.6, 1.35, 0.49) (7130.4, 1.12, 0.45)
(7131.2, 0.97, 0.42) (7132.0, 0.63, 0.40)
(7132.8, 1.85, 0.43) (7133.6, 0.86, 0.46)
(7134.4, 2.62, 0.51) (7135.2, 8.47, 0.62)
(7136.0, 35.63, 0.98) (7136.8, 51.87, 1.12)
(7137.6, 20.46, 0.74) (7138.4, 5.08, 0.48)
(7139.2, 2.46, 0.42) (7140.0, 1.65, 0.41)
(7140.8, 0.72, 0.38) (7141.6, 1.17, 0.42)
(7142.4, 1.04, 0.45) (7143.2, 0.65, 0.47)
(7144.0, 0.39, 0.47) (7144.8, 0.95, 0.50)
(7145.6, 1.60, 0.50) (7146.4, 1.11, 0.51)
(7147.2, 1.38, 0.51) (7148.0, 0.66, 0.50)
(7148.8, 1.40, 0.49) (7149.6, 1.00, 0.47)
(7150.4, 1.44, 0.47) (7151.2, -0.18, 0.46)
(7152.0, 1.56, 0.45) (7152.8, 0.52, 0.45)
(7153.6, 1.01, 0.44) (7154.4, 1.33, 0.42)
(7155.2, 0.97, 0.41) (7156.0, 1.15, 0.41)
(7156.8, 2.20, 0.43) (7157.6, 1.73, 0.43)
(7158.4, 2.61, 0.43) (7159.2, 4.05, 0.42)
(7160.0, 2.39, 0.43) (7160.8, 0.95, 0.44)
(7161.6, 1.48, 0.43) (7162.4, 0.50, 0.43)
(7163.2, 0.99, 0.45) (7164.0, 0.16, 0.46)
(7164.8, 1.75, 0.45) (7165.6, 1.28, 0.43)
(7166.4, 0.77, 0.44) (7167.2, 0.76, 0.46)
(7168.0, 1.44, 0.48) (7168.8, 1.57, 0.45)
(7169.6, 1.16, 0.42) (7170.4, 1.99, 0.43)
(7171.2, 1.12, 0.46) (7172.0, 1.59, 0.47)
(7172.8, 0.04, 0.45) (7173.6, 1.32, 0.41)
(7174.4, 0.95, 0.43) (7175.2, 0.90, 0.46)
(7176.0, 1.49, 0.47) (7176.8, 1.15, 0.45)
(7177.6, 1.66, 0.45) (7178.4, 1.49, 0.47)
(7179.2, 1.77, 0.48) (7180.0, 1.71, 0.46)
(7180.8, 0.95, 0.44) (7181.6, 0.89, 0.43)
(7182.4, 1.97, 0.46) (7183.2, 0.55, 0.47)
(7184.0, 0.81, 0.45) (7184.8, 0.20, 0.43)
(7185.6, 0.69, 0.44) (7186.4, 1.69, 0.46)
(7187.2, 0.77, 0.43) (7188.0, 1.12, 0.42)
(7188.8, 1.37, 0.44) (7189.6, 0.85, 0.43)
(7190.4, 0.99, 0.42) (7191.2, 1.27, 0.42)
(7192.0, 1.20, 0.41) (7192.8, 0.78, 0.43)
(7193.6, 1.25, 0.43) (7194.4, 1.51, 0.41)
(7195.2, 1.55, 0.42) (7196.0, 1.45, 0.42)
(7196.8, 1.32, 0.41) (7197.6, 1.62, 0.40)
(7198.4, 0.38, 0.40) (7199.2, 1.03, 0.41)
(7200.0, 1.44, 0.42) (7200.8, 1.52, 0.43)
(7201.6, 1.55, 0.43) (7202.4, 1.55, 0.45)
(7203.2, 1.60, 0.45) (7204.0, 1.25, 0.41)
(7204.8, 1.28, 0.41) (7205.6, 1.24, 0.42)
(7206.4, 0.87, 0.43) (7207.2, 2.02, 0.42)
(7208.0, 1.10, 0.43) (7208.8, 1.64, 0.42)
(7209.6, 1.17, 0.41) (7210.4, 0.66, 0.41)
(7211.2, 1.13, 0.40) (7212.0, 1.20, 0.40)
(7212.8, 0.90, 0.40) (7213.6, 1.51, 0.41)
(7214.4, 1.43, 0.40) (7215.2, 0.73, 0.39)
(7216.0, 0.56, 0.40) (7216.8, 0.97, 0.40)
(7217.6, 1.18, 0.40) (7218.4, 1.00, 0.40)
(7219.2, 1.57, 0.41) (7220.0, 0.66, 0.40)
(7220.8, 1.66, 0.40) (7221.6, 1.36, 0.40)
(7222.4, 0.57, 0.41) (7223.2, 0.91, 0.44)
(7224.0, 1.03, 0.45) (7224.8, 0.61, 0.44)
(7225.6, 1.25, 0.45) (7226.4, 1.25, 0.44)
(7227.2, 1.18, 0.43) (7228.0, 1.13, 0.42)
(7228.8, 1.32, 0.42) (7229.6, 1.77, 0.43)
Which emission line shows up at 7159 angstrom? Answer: [N II] 6583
